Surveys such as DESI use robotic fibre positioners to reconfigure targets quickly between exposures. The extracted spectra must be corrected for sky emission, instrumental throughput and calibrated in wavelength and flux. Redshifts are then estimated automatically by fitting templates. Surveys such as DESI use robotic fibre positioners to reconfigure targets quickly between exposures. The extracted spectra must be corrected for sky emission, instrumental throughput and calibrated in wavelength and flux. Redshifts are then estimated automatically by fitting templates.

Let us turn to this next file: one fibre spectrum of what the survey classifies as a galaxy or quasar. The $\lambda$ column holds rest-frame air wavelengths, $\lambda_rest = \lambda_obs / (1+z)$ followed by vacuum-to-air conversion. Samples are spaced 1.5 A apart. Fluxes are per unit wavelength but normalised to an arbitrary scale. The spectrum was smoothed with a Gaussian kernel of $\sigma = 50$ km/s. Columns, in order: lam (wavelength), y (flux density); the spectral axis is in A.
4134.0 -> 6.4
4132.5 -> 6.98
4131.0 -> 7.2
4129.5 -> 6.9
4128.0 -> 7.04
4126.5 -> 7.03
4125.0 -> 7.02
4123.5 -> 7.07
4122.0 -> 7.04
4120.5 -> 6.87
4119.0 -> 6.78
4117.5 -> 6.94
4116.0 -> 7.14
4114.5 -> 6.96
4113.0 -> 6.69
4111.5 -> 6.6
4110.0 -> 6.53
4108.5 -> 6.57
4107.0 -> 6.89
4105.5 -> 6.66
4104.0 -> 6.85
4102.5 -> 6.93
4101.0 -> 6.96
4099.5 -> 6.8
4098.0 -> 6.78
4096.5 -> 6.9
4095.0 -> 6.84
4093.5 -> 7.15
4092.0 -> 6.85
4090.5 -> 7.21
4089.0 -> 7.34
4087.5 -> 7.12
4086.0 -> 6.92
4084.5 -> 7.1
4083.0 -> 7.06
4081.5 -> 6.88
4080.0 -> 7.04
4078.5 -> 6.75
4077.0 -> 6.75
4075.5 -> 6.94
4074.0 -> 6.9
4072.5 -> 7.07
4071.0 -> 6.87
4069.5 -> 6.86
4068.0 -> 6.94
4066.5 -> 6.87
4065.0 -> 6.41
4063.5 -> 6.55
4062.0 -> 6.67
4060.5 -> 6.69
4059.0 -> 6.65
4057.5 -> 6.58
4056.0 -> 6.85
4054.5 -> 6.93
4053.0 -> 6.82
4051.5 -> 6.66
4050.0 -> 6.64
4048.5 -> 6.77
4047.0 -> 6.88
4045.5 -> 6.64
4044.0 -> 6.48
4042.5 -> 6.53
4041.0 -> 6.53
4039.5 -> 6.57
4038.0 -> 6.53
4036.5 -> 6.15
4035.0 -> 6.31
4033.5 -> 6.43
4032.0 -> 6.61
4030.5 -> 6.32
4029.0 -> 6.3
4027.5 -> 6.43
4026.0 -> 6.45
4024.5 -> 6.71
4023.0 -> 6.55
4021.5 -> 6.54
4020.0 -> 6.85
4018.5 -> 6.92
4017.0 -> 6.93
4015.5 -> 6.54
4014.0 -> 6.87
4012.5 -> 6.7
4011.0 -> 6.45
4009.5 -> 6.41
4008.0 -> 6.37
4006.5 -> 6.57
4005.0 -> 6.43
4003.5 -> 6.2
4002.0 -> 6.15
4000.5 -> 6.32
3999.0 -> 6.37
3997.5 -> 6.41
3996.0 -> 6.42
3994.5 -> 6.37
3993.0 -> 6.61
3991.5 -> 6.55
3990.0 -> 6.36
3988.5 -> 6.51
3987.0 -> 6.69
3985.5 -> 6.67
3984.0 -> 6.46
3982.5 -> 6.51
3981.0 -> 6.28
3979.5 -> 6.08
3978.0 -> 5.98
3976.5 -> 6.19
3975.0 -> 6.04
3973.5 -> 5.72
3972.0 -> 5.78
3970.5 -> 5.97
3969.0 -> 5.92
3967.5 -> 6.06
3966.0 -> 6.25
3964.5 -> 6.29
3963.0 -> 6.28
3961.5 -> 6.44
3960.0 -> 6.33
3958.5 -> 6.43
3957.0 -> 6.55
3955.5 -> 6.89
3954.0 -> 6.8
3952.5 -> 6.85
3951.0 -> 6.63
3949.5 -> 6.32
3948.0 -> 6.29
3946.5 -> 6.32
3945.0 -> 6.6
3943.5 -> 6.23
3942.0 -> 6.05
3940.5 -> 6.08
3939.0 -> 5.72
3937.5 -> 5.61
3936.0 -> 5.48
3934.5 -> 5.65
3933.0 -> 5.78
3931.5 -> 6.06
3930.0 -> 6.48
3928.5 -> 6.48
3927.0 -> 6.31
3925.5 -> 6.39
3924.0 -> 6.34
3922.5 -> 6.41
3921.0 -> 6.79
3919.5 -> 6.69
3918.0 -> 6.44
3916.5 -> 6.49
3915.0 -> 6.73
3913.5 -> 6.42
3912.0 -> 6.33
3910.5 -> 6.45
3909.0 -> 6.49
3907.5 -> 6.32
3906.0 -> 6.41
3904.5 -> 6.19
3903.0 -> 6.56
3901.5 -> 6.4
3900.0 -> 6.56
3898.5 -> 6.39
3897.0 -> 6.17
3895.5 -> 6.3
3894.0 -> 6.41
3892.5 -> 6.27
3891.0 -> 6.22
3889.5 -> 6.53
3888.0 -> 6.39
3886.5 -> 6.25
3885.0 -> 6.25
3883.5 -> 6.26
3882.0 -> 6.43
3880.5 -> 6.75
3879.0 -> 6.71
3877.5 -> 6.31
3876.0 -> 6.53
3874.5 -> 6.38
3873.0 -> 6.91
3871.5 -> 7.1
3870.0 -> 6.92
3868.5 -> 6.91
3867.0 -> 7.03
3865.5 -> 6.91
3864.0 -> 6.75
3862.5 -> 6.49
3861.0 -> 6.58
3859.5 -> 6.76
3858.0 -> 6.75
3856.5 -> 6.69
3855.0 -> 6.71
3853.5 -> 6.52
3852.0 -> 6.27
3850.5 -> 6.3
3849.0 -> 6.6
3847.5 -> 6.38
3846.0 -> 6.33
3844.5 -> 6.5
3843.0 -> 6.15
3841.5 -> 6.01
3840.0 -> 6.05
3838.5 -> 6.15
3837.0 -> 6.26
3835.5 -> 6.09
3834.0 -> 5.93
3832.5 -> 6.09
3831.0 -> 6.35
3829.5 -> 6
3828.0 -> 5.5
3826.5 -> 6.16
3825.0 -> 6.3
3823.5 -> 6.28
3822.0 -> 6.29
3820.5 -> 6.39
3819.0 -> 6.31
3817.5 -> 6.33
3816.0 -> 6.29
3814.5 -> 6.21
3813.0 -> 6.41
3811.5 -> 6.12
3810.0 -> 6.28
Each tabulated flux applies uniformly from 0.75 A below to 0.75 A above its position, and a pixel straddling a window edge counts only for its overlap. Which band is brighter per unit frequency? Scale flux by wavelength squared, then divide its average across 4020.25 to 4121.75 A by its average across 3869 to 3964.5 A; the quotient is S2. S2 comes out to 1.1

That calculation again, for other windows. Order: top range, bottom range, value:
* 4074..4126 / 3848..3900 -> 1.18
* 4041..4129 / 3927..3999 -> 1.16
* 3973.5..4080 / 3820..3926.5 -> 1.10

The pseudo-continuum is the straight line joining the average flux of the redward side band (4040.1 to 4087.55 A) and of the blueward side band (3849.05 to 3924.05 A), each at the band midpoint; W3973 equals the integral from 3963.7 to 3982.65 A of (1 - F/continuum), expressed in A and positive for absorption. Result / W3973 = 1.7 A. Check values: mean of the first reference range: 6.53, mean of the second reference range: 6.79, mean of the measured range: 6.07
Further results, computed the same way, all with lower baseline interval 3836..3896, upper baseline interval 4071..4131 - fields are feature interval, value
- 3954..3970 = 0.7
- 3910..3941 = 1.7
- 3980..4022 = 1.4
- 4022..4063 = 1.4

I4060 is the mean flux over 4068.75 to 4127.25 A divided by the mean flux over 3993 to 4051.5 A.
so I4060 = 1.1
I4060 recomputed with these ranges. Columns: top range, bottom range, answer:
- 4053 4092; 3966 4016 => 1.09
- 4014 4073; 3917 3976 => 1.06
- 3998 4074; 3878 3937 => 1.04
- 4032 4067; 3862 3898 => 1.01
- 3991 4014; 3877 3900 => 1.01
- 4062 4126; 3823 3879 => 1.07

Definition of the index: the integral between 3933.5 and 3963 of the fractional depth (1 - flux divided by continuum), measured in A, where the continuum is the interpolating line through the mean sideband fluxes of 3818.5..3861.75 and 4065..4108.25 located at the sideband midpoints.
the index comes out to 1.4 A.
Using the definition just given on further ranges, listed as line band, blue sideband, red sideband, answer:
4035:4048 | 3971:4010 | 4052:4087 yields 0.2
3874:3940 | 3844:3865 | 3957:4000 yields 1.1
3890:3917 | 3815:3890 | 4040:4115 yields 0.5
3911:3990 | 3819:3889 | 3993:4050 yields 2.3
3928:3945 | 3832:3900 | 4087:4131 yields 1.6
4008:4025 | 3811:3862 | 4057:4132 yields 0.1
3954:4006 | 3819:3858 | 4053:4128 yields 2.3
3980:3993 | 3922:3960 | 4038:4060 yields -0.1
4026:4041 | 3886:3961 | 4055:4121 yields 0.6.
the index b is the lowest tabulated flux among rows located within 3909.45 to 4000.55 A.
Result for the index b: 5.48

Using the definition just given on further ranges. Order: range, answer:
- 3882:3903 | 6.17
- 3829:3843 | 5.93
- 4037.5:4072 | 6.41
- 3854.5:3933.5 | 5.78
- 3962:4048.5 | 5.72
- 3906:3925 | 6.32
